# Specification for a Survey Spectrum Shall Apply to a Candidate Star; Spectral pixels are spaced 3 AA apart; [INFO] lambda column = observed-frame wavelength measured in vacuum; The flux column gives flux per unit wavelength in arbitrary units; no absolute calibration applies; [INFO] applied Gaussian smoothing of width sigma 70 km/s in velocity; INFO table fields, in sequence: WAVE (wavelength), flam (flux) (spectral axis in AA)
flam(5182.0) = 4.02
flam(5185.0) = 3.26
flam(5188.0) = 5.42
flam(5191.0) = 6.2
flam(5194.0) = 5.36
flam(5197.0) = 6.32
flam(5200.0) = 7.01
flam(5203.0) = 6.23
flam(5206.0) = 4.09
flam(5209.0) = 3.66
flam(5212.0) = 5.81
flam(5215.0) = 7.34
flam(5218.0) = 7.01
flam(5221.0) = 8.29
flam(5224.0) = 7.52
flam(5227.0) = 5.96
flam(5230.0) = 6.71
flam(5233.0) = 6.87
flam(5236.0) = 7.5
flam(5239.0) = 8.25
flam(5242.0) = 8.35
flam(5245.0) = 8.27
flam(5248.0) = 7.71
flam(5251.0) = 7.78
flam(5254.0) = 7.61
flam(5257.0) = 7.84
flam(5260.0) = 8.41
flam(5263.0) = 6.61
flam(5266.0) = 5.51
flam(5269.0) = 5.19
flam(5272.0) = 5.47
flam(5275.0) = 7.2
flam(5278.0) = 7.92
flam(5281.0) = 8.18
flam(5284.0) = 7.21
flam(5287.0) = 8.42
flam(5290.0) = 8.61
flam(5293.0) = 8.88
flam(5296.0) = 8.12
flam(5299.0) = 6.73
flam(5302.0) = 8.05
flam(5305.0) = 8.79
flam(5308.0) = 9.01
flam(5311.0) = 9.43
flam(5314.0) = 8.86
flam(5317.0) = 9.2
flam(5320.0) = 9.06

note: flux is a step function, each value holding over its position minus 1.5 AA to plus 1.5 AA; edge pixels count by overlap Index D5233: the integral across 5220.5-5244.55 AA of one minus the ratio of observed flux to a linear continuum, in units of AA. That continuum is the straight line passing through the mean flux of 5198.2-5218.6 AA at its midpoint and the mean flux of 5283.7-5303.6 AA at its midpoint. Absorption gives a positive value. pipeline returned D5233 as -3.6 AA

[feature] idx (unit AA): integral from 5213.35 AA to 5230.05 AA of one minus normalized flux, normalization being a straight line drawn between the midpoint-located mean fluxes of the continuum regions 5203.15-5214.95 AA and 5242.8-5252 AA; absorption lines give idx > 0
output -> -3.3 AA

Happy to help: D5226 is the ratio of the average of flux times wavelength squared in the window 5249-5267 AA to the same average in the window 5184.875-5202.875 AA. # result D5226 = 1.3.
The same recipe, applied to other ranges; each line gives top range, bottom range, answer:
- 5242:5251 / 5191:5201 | 1.32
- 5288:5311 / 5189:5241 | 1.33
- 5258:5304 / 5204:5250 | 1.09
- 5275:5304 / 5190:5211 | 1.49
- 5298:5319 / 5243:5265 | 1.14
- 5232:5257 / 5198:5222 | 1.29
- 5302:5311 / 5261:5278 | 1.44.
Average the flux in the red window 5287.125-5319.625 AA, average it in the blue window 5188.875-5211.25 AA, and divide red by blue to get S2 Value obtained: 1.54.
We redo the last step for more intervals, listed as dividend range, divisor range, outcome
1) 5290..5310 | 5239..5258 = 1.05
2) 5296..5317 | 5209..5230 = 1.26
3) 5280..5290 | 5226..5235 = 1.22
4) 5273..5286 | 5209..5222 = 1.14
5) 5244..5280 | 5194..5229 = 1.14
